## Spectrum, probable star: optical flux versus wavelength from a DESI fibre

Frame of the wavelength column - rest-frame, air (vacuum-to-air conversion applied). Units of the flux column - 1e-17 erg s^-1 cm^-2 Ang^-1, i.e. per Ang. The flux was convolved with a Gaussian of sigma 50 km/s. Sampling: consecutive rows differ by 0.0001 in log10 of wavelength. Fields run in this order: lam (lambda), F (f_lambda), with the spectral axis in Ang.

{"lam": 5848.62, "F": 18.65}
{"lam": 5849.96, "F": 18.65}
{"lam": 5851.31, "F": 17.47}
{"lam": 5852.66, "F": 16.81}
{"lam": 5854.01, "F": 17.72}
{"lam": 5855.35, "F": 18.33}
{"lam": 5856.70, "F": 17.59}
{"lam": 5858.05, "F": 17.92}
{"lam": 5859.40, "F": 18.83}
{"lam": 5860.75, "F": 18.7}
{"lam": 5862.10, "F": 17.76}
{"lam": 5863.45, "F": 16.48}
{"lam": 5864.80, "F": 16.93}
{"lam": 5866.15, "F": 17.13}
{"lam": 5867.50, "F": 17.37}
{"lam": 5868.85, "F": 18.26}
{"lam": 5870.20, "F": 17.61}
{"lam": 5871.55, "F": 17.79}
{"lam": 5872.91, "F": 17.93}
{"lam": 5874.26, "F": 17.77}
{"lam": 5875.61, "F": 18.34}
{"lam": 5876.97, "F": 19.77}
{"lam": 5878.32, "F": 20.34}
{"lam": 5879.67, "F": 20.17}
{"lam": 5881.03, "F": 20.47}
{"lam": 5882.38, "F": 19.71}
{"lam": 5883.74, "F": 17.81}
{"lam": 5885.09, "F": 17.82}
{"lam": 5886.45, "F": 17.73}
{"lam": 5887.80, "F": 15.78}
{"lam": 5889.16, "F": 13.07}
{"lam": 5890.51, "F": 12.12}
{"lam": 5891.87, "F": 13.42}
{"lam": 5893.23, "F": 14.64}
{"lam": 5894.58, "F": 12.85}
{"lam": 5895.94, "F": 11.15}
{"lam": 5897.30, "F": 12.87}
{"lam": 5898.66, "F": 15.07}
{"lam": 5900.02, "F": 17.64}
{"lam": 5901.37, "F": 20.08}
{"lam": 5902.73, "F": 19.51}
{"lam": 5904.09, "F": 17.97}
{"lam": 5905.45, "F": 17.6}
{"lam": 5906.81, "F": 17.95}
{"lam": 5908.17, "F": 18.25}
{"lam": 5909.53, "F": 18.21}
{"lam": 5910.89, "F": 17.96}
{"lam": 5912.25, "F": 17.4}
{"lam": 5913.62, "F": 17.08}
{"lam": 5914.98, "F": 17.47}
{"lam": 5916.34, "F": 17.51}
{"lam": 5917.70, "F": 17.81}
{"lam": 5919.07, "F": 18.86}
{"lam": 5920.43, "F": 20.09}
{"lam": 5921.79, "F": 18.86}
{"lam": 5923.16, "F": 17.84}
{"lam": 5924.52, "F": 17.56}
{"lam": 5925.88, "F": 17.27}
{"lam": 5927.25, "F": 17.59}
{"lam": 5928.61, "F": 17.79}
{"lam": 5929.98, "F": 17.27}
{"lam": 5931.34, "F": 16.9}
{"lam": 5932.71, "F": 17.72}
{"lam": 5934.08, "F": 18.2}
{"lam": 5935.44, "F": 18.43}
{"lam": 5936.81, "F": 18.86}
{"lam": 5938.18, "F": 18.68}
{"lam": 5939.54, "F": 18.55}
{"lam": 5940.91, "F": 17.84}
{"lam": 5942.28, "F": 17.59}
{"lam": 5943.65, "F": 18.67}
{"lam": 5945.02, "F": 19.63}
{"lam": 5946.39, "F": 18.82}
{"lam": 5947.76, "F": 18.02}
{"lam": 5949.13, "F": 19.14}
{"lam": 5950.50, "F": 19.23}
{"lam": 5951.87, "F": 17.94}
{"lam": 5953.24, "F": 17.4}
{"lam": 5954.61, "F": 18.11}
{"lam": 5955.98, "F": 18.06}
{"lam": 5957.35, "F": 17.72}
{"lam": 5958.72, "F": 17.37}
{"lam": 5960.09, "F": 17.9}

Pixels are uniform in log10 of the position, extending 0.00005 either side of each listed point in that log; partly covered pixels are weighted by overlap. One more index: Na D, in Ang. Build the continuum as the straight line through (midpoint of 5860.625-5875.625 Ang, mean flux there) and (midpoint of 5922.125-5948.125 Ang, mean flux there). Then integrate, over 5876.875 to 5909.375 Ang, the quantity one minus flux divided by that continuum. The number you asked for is 1.8 Ang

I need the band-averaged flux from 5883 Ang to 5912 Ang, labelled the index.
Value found 16.2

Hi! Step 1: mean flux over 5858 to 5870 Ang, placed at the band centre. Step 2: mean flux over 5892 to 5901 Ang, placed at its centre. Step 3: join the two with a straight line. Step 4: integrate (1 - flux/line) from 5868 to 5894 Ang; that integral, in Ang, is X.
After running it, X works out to -2.4 Ang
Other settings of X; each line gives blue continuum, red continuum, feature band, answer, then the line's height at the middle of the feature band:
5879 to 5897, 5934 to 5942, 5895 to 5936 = -0.59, 17.3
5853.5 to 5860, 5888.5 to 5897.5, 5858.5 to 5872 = -0.67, 16.9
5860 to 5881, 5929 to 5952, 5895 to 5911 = 1.18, 18.3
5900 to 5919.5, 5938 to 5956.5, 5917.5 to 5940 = 0.14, 18.2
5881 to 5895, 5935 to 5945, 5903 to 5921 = -1.07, 17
